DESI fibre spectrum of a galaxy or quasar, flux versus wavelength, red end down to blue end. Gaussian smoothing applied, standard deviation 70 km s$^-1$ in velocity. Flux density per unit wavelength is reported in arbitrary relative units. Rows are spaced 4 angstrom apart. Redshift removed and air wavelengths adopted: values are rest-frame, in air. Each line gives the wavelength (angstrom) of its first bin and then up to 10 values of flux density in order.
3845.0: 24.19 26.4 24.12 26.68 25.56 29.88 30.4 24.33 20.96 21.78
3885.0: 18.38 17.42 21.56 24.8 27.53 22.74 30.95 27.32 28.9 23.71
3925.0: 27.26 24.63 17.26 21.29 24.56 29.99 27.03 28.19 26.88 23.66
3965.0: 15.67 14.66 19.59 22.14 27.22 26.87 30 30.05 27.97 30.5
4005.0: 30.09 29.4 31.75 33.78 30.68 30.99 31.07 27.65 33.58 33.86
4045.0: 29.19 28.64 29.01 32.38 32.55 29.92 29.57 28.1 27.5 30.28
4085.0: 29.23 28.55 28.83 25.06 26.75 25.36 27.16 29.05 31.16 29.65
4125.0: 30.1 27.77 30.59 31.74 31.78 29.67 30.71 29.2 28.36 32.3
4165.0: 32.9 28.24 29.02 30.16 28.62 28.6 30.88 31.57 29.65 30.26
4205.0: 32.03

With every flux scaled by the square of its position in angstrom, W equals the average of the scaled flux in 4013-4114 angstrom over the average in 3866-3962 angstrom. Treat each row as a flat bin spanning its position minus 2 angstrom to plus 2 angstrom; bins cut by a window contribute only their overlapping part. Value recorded 1.29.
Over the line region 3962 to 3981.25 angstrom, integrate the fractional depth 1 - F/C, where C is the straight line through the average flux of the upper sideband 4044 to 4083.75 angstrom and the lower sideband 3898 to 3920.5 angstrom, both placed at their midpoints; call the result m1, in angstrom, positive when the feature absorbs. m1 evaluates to 6.0 angstrom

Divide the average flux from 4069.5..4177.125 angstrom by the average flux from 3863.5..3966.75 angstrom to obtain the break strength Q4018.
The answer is 1.2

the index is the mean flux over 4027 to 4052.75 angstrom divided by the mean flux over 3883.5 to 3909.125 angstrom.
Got 1.34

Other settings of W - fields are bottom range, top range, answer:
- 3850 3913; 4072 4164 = 1.33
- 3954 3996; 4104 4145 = 1.33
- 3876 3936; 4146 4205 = 1.45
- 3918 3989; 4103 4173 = 1.37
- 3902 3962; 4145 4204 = 1.32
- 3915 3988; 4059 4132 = 1.29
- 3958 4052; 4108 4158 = 1.14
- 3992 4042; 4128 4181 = 1.05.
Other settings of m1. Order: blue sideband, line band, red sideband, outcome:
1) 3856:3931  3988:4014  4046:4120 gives -2.6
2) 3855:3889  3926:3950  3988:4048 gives 2.7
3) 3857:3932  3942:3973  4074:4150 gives 3.0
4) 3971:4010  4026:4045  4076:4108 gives -2.6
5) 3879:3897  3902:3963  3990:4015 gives -4.3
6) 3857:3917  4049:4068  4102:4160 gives -1.8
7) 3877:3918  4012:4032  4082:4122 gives -3.8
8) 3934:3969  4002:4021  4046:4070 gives -2.5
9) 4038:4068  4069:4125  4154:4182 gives 4.0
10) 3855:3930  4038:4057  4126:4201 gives -1.8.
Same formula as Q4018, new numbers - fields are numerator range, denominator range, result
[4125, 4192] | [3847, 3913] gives 1.22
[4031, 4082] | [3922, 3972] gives 1.29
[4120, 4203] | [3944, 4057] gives 1.08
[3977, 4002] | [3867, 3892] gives 1.27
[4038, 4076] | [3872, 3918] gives 1.28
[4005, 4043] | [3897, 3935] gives 1.23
